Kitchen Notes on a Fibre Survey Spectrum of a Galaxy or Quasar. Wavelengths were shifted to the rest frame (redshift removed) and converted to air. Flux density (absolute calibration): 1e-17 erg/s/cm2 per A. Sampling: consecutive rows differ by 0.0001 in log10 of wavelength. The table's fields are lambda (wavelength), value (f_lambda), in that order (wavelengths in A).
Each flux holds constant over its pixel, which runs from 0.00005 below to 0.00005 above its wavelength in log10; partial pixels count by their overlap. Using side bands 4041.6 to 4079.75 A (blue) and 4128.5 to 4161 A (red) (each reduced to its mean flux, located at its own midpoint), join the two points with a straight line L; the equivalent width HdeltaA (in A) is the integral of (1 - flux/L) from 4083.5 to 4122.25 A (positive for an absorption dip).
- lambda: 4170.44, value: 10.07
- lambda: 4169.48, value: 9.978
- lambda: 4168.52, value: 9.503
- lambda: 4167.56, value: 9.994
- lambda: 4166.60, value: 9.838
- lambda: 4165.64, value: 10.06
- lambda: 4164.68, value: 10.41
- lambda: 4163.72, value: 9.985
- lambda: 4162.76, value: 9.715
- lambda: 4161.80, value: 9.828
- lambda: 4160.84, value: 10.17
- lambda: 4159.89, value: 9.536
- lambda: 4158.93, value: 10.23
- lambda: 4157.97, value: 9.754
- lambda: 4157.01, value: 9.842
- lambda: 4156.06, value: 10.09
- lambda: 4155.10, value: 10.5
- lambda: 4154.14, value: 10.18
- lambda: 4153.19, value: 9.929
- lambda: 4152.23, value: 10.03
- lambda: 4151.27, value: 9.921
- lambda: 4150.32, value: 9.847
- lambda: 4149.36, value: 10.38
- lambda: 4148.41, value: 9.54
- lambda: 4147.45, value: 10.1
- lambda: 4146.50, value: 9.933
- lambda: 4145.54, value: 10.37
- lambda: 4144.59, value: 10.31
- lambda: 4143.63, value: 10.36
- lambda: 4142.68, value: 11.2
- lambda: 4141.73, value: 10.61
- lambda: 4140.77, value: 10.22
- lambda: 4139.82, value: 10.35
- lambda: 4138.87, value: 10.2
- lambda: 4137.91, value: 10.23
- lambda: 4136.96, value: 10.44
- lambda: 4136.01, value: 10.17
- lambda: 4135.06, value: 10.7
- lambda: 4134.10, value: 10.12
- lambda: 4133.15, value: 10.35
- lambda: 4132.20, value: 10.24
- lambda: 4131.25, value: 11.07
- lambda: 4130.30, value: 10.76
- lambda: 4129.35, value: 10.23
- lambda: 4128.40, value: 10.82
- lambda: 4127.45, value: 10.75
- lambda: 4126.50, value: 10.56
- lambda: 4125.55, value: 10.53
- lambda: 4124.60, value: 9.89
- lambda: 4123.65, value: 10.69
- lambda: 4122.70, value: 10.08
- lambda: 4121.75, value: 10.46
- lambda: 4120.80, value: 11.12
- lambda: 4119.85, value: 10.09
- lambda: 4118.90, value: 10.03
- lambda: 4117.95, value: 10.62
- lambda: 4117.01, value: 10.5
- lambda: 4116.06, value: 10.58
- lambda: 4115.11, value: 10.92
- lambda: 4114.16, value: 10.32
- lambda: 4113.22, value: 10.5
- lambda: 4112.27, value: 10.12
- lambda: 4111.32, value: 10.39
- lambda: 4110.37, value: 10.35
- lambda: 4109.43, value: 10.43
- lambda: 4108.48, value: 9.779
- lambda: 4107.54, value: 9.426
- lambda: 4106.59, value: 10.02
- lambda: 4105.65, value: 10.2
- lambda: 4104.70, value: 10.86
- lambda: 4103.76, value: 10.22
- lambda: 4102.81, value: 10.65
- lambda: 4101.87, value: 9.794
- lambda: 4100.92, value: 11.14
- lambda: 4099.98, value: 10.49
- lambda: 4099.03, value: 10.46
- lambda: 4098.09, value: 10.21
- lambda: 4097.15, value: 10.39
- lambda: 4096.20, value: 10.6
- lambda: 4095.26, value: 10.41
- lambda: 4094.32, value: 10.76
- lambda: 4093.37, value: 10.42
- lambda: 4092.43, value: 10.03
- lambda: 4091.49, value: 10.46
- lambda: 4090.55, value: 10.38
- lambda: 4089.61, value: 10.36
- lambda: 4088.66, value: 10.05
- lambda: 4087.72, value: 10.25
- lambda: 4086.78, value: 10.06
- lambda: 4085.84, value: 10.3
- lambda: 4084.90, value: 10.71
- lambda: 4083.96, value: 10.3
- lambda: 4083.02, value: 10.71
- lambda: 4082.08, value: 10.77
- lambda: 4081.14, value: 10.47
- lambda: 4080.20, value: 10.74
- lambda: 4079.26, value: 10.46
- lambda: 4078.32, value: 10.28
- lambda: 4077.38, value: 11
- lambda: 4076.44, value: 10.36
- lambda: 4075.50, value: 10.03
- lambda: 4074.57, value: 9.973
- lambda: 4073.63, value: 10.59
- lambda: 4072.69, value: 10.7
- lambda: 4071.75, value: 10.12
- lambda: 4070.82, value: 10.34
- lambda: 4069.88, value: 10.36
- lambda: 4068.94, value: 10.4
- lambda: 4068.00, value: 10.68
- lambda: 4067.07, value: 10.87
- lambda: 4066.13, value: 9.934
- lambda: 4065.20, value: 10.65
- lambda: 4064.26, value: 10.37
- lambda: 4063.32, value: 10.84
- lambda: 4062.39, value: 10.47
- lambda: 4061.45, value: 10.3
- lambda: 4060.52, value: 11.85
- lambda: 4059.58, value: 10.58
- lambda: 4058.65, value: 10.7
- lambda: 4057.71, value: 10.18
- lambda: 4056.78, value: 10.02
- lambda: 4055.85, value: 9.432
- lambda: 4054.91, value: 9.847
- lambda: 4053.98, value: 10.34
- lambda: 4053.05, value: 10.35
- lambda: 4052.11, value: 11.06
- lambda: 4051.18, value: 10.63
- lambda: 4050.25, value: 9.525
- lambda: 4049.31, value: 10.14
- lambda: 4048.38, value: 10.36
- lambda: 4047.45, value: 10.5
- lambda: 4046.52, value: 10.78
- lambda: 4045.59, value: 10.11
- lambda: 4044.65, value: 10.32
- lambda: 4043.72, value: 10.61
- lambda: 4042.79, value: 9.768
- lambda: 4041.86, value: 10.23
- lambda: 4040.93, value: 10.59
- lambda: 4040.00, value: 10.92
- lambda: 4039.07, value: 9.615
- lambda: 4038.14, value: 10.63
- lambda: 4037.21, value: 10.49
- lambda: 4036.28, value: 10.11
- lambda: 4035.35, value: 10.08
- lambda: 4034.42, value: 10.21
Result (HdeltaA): -0.2 A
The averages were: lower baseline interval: 10.4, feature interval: 10.4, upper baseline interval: 10.2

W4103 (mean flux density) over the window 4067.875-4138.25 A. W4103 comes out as 10.4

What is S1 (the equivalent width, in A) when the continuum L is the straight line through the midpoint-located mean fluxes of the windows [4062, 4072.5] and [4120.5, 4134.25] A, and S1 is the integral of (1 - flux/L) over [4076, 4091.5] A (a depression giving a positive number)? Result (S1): 0.0 A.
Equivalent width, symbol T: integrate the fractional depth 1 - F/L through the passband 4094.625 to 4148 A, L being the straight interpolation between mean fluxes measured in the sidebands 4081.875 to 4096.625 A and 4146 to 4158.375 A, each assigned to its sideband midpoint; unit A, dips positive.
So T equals -1.0 A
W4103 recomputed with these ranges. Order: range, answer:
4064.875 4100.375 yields 10.4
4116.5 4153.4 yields 10.4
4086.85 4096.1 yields 10.3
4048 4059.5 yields 10.2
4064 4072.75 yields 10.4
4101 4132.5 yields 10.4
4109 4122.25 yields 10.5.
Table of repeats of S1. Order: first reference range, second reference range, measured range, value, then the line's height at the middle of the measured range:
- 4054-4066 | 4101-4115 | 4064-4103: -0.32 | 10.3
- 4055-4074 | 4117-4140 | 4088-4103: 0.06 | 10.4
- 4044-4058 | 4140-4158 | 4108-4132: -0.62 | 10.2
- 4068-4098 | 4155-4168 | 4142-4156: -0.20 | 10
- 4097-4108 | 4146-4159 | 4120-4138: -0.58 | 10.2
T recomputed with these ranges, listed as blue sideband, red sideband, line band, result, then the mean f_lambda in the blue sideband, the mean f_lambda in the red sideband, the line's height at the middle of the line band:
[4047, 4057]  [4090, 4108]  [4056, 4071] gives -0.40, 10.2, 10.4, 10.2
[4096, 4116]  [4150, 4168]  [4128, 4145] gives -0.54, 10.3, 9.99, 10.1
